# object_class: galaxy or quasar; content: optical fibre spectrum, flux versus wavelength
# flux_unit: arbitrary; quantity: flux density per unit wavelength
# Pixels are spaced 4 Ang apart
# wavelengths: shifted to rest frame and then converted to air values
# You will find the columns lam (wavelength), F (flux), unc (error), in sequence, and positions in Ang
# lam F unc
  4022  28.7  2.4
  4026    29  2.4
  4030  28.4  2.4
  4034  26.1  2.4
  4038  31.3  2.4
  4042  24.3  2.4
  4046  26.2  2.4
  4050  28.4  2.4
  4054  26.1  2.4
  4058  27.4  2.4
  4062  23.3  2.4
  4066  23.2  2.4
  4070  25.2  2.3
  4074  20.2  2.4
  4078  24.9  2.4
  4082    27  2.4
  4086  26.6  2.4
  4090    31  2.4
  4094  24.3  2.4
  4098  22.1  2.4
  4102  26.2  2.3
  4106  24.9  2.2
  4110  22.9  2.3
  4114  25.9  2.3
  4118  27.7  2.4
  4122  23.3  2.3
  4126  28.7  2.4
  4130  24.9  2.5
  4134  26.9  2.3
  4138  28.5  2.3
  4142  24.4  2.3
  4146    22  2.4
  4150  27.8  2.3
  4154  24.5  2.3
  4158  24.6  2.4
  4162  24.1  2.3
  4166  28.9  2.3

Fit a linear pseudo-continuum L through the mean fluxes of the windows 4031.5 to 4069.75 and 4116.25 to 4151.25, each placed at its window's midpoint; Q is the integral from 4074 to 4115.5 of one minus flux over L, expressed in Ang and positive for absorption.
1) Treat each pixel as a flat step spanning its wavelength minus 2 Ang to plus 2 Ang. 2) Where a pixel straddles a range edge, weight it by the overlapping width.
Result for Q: 1.2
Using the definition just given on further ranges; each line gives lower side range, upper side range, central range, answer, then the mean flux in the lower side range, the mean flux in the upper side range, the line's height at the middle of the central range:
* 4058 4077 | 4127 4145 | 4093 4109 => 0.32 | 23.5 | 26.1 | 24.8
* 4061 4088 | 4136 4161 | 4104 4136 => -0.94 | 24.4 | 25.3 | 24.9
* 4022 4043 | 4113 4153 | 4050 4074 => 2.23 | 28.1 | 26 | 27.5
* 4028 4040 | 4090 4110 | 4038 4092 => 1.90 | 28.6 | 24.9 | 26.9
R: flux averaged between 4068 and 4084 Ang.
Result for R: 24.3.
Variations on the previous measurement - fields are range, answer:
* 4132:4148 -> 25.4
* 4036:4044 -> 27.8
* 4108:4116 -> 24.4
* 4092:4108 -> 24.4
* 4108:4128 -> 25.7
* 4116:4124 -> 25.5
